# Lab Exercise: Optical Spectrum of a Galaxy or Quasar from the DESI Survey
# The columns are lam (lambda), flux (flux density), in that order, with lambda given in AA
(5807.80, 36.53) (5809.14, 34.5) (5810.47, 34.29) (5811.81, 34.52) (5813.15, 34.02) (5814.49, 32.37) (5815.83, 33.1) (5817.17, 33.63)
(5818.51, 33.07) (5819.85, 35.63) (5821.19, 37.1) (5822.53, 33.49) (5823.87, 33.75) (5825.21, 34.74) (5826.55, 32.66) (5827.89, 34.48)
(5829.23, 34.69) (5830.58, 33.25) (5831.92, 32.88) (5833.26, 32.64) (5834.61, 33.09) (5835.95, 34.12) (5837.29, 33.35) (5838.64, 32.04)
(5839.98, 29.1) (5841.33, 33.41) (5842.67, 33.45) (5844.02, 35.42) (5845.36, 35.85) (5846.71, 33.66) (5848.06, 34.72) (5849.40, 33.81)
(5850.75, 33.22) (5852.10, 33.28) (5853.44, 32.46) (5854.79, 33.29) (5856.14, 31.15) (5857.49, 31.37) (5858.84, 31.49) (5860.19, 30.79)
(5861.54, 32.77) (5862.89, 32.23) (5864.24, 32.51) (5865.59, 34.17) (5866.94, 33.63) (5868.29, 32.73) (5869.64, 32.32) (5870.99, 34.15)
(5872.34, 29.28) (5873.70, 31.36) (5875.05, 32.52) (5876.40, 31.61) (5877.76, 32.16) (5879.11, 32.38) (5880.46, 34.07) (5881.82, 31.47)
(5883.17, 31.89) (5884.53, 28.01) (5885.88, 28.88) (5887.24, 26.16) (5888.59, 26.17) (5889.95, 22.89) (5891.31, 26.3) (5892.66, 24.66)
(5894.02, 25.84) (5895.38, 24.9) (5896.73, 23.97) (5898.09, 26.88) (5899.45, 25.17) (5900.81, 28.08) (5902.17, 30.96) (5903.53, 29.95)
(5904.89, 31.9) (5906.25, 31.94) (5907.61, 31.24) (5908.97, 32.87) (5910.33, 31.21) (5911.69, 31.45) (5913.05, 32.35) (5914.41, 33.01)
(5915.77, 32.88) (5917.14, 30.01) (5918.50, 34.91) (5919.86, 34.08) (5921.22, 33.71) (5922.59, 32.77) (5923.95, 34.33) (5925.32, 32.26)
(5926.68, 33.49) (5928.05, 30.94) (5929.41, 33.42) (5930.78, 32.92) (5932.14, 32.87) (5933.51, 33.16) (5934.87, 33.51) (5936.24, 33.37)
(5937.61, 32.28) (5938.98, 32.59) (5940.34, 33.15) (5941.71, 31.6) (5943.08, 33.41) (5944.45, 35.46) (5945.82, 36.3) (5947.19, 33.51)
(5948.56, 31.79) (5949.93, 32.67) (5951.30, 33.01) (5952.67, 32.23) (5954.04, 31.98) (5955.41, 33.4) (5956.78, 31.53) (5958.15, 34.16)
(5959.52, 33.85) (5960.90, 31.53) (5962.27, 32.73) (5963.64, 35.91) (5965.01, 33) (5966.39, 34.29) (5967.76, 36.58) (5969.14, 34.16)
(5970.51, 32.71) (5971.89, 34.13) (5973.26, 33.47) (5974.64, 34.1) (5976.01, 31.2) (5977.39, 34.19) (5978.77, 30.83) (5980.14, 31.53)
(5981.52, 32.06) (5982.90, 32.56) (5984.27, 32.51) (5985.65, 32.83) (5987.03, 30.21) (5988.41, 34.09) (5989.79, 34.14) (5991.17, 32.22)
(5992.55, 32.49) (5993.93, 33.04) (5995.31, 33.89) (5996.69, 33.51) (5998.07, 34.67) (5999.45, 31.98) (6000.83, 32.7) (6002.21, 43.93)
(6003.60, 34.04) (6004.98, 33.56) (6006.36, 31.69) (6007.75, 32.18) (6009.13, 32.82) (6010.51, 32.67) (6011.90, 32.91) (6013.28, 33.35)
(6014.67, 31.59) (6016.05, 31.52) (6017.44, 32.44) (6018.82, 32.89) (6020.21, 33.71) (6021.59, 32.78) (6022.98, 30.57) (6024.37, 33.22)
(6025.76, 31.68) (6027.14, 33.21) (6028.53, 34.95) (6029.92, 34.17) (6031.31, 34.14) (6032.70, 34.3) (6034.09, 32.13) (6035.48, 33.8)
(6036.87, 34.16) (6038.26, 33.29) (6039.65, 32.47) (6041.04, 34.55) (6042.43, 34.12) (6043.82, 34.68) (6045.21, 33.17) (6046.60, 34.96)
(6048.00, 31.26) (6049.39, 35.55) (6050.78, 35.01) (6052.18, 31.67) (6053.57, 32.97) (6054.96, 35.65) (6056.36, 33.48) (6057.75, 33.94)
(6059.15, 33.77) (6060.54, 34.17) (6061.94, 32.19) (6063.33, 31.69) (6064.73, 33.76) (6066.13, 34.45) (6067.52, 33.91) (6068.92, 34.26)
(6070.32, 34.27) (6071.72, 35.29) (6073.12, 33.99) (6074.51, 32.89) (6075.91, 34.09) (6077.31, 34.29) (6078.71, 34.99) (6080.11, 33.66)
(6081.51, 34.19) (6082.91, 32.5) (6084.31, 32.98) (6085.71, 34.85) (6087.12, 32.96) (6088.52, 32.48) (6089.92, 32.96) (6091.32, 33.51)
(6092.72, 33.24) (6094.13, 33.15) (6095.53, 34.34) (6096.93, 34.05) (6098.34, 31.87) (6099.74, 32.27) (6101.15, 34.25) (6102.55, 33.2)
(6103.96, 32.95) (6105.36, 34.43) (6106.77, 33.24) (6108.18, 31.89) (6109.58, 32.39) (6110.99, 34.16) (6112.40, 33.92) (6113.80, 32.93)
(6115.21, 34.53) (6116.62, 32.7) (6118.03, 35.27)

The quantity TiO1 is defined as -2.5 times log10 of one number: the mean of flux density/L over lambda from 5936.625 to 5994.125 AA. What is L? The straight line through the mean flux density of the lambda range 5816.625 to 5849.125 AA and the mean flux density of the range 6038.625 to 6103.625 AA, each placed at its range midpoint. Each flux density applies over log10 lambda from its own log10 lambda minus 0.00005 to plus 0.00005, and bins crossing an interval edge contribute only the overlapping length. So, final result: 0.02 mag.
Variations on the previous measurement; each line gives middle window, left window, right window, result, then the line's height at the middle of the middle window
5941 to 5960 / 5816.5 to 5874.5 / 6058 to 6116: 0.00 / 33.3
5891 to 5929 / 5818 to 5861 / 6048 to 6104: 0.10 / 33.4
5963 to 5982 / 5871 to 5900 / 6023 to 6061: -0.07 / 31.4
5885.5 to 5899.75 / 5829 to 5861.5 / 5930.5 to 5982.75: 0.28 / 33.1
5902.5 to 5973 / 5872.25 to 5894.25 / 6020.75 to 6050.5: -0.08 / 30.7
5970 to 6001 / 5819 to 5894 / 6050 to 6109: 0.00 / 32.9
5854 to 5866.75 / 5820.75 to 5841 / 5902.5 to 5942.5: 0.03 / 33.1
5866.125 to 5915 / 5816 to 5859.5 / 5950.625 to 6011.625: 0.12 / 33.4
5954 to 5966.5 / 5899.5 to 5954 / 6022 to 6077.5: -0.01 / 32.8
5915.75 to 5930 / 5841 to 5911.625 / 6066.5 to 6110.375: -0.05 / 31.5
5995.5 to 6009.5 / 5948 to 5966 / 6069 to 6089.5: -0.03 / 33.3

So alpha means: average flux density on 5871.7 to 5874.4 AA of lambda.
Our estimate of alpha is 30.3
